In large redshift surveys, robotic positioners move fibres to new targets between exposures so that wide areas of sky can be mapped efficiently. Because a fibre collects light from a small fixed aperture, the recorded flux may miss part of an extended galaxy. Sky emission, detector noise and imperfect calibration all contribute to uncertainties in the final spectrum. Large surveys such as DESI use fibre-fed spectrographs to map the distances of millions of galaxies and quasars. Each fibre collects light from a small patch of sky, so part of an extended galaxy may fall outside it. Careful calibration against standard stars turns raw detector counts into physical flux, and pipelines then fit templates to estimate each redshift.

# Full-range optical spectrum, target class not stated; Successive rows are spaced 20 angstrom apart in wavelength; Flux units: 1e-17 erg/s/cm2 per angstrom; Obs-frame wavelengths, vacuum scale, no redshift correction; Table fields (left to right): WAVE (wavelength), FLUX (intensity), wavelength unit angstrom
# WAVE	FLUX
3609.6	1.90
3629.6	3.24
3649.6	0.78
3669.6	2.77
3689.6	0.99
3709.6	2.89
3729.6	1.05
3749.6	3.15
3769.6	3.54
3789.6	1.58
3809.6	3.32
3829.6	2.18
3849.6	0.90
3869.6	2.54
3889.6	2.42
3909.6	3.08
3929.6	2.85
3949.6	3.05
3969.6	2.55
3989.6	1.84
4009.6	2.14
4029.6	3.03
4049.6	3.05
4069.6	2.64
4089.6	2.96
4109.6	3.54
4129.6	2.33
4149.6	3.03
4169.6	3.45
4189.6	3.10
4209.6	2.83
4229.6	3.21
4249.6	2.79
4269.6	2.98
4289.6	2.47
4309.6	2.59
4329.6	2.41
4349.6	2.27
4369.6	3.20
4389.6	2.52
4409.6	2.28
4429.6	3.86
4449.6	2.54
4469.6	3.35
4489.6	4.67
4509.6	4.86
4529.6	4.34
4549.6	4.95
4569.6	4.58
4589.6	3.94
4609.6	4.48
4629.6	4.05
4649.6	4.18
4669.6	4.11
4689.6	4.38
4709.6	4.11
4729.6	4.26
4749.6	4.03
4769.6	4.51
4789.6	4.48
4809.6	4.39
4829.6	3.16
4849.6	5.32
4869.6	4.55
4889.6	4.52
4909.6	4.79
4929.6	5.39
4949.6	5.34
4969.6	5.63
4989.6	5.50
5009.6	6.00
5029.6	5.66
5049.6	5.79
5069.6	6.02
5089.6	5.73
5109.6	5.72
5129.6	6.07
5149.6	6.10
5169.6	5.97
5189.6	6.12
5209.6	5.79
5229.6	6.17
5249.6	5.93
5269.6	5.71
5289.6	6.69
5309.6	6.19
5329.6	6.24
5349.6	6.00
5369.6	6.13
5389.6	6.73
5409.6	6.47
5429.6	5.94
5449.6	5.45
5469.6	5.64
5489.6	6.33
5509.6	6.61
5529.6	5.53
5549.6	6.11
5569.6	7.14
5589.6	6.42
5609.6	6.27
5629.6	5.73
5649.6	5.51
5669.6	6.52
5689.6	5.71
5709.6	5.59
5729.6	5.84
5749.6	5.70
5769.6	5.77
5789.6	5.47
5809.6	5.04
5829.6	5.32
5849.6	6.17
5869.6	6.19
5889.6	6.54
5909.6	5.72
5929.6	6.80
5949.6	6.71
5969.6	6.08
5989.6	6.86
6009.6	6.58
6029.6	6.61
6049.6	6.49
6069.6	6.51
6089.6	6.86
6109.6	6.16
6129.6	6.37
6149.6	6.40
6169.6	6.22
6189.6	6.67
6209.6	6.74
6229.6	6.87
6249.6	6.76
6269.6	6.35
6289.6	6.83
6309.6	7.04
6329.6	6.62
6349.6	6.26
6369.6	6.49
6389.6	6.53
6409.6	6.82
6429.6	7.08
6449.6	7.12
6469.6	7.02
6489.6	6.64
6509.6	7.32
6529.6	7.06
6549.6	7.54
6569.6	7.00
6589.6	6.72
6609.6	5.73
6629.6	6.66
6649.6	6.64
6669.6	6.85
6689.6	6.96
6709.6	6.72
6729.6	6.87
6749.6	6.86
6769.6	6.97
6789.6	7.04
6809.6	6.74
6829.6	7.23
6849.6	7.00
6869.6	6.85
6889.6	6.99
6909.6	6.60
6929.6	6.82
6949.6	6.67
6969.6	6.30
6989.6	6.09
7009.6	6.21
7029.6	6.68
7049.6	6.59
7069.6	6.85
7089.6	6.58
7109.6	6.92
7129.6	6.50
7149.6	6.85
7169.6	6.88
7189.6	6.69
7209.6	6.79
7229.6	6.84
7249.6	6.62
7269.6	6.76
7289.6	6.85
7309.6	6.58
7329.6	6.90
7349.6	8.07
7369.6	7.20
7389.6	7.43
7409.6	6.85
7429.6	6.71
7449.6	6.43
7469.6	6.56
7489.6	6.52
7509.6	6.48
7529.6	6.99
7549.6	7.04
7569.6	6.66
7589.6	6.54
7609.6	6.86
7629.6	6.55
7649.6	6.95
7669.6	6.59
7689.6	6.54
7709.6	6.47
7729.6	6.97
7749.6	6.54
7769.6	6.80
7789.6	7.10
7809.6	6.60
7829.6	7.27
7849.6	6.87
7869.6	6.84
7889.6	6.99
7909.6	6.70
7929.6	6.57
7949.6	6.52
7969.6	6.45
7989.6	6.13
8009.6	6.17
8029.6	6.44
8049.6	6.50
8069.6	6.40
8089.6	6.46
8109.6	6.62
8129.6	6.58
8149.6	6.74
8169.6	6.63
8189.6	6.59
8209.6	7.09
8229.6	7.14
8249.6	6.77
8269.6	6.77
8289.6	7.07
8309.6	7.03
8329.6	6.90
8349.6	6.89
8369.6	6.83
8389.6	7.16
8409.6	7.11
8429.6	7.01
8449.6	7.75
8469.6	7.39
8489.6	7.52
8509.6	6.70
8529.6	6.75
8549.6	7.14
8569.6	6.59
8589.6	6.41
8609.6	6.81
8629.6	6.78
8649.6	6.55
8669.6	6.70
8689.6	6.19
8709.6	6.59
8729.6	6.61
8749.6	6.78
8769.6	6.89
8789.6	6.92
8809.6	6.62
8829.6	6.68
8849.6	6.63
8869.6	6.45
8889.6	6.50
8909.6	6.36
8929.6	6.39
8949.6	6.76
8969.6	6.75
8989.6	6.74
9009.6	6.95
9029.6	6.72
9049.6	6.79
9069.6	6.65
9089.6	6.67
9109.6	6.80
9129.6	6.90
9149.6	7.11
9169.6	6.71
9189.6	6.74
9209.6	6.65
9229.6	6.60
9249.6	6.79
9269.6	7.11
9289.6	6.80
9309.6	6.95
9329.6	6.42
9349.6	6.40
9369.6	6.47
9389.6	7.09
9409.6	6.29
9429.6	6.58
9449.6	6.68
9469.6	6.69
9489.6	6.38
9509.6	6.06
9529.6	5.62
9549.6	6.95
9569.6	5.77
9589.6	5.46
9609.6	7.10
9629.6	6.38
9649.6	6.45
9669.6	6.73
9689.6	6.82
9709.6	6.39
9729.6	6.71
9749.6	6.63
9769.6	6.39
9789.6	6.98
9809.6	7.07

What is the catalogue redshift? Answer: 0.12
